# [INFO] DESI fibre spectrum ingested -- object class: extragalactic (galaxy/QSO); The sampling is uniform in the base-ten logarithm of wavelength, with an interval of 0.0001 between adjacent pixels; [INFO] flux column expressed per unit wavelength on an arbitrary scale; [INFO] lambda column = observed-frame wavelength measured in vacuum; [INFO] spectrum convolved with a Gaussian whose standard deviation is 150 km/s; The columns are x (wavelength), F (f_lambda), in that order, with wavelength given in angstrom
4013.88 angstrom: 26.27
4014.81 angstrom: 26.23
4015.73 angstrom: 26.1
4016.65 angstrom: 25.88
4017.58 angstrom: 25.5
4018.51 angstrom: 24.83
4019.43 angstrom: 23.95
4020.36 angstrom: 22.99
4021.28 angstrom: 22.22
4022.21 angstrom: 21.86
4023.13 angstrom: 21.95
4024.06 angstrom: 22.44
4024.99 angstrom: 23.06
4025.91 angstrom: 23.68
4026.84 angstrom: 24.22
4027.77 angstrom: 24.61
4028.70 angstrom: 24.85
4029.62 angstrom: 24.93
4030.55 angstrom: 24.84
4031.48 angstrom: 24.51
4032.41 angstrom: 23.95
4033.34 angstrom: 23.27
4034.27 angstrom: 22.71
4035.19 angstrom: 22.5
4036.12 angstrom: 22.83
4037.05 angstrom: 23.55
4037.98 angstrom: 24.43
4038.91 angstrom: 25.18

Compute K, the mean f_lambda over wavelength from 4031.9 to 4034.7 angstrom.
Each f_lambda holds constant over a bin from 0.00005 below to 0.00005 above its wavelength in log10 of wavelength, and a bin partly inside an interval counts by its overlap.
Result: 23.3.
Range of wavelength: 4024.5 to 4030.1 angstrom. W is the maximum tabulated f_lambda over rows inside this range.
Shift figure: 24.93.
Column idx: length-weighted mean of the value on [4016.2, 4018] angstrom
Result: 25.6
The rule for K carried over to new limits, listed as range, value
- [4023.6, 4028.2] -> 23.6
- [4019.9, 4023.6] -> 22.3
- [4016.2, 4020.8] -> 24.6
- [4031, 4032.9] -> 24.2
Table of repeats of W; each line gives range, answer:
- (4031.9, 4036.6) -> 23.95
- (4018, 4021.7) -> 24.83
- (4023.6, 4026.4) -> 23.68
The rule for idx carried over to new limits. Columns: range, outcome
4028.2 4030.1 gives 24.9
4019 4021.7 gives 23.1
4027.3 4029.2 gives 24.8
